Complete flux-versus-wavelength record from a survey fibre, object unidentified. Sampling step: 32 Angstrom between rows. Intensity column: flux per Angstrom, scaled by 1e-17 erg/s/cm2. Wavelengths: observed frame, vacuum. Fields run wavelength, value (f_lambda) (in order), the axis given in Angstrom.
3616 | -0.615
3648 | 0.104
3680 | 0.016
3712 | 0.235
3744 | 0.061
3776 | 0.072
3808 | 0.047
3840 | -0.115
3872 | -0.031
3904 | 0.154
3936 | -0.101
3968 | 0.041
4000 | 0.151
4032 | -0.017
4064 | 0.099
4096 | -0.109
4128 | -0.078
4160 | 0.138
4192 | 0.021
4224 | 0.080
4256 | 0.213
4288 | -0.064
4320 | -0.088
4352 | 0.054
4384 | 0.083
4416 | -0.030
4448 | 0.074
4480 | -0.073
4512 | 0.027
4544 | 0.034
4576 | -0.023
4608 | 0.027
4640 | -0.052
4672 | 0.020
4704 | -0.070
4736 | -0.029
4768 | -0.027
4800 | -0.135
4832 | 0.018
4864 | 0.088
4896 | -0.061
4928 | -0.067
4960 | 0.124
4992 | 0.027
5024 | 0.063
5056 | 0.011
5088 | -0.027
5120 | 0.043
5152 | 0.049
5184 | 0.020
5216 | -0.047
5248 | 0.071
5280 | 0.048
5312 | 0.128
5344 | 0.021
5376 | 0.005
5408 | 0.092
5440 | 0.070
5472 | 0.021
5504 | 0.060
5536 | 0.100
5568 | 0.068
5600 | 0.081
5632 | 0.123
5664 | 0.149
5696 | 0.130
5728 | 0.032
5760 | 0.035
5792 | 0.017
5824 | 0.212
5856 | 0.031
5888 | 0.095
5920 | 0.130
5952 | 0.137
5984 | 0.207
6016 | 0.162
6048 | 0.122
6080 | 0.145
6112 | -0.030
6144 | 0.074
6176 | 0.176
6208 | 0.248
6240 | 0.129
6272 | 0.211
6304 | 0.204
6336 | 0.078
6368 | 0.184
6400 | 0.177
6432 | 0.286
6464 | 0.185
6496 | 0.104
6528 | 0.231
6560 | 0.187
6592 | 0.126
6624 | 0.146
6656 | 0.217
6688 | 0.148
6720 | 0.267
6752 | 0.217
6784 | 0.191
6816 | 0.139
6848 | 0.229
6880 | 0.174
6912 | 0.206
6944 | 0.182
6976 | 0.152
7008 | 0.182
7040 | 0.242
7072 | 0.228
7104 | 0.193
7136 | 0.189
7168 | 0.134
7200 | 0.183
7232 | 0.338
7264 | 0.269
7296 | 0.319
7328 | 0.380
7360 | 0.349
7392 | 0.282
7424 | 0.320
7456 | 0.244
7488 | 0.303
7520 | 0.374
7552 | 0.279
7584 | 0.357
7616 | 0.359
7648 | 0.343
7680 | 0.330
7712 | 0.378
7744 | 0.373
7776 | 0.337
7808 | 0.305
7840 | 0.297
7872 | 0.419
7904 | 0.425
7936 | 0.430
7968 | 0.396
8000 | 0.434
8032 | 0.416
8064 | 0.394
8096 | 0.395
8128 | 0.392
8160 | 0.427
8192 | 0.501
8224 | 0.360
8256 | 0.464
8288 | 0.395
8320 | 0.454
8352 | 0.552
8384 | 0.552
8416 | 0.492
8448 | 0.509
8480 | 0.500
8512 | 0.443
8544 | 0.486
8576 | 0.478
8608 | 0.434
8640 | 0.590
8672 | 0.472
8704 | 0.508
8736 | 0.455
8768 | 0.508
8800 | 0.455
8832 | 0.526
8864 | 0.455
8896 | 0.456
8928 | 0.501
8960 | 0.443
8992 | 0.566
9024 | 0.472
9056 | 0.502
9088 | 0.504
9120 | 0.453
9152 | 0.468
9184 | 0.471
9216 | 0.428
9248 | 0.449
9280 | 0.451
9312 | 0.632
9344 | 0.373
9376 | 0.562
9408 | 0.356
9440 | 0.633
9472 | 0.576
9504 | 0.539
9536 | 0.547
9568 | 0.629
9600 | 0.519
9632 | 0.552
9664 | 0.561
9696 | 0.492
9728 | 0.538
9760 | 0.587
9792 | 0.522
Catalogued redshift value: 0.82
